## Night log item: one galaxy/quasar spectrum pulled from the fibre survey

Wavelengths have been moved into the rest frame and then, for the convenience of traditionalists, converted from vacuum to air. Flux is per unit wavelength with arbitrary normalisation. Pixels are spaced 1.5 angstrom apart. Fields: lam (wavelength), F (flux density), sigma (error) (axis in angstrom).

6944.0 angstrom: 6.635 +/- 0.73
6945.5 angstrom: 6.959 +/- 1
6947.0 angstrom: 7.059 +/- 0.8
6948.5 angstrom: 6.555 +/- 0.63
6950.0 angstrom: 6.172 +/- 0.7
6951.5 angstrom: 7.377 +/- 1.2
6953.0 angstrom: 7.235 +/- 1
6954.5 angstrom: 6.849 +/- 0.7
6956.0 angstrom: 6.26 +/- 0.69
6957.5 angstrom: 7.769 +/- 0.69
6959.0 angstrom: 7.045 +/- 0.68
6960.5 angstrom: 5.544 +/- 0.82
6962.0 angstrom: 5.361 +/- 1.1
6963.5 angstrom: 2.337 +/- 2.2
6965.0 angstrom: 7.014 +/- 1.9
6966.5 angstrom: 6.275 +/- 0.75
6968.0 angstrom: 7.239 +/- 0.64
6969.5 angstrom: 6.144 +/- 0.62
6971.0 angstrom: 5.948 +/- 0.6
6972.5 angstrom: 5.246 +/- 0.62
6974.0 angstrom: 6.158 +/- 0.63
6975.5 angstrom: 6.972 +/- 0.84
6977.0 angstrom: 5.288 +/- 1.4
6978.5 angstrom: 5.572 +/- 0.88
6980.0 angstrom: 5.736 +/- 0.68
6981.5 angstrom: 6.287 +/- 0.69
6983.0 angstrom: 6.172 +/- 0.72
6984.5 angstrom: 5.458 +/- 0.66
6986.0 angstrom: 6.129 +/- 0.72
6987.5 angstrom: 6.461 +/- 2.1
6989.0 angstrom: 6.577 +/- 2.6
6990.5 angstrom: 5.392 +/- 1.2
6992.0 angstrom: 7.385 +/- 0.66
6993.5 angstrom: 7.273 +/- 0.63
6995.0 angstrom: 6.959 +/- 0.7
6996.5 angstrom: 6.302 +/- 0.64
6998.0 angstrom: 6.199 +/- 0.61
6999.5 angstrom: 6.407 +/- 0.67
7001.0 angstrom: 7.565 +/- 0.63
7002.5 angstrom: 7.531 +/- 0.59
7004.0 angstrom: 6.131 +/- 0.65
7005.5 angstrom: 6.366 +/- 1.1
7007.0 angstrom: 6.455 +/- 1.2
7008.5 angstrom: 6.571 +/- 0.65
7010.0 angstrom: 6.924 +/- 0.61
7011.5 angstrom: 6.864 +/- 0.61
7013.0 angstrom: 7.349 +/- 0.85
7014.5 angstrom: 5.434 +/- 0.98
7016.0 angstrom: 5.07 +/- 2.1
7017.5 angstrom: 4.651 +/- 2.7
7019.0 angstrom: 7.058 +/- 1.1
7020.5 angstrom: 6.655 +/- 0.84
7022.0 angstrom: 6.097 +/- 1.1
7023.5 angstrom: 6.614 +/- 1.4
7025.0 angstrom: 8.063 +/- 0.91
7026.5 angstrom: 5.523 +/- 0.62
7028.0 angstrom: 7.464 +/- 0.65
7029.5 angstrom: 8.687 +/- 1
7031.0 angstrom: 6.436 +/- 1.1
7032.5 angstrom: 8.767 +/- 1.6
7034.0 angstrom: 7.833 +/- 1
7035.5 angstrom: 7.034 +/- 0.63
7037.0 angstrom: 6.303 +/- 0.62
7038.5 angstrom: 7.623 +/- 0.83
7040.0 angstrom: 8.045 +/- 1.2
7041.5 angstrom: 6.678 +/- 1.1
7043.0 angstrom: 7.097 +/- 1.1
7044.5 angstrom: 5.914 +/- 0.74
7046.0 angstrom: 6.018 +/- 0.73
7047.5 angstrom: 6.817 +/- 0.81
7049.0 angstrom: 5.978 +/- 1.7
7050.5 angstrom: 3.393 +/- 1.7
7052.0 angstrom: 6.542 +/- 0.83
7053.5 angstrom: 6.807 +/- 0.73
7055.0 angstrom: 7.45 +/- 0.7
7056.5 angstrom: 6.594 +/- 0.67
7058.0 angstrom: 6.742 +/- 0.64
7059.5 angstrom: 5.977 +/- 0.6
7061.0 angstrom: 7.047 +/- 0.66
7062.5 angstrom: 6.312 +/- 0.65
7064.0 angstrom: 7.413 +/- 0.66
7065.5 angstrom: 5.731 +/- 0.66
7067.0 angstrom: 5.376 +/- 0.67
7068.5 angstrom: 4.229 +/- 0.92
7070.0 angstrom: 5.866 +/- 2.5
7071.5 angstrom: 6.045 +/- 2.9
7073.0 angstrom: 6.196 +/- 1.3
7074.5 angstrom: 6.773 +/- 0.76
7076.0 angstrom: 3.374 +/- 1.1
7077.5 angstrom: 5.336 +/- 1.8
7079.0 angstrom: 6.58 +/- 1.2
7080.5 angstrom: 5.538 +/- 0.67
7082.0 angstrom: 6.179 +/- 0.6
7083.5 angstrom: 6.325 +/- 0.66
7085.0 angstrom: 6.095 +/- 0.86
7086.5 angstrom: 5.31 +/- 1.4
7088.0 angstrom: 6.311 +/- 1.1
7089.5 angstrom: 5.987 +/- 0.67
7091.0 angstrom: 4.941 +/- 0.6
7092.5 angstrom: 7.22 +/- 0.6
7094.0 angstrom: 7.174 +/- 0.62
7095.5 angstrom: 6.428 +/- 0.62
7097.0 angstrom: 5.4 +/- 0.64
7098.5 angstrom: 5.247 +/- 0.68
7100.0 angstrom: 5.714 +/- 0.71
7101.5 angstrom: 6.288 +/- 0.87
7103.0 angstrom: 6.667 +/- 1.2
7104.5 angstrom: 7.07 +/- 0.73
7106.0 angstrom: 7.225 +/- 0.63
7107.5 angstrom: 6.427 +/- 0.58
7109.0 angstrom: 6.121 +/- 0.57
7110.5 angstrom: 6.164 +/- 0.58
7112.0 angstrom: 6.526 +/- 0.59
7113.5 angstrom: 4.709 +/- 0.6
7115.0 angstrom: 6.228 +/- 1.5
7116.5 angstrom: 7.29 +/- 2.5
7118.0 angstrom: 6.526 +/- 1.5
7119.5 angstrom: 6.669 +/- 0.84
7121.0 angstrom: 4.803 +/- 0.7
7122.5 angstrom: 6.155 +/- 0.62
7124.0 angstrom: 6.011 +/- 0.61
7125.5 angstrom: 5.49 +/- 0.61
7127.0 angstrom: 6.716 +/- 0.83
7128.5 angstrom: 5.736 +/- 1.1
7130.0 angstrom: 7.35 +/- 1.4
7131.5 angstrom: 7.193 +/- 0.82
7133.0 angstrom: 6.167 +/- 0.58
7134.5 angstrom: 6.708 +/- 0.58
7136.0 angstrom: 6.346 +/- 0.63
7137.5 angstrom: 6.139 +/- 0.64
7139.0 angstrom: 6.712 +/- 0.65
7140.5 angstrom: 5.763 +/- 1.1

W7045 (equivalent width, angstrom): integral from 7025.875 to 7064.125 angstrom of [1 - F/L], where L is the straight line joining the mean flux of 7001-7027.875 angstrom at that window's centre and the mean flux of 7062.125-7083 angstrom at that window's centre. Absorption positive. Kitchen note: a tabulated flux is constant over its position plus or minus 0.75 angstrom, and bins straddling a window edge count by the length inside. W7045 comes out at -4.1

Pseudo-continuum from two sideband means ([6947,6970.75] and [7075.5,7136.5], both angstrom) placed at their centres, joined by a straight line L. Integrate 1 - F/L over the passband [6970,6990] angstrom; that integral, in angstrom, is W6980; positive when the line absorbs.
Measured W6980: 1.06 angstrom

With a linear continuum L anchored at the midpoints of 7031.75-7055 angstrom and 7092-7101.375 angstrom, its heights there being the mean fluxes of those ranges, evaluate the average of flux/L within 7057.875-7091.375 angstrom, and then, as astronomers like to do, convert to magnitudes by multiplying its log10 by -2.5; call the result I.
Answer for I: 0.09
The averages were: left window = 6.75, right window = 6.18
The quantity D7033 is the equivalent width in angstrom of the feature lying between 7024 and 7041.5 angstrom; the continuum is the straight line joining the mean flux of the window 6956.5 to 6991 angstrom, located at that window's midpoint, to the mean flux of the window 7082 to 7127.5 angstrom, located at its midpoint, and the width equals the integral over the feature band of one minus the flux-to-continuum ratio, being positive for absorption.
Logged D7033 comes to -3.76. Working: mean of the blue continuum 6.01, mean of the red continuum 6.17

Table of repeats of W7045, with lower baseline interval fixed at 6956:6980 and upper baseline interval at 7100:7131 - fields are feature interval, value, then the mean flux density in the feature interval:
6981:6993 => -0.4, 6.25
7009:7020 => -0.2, 6.21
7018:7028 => -0.9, 6.68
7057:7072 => 0.3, 6.08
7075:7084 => 1.0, 5.57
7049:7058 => 0.0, 6.19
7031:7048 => -2.6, 7.08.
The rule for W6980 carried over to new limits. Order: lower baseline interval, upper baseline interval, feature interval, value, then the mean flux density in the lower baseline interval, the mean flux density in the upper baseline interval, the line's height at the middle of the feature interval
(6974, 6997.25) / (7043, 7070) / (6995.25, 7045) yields -4.6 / 6.26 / 6.16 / 6.21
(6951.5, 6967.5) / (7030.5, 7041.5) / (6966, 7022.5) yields 3.7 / 6.24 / 7.41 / 6.77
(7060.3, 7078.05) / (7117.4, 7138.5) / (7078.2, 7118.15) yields -1.0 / 5.81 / 6.29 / 6.05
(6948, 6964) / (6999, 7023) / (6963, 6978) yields 1.0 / 6.28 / 6.45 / 6.33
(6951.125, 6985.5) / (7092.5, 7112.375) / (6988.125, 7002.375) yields -1.2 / 6.13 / 6.37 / 6.18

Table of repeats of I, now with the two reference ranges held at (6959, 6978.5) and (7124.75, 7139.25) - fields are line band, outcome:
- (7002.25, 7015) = -0.11 mag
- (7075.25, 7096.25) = 0.06 mag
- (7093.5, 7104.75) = 0.02 mag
